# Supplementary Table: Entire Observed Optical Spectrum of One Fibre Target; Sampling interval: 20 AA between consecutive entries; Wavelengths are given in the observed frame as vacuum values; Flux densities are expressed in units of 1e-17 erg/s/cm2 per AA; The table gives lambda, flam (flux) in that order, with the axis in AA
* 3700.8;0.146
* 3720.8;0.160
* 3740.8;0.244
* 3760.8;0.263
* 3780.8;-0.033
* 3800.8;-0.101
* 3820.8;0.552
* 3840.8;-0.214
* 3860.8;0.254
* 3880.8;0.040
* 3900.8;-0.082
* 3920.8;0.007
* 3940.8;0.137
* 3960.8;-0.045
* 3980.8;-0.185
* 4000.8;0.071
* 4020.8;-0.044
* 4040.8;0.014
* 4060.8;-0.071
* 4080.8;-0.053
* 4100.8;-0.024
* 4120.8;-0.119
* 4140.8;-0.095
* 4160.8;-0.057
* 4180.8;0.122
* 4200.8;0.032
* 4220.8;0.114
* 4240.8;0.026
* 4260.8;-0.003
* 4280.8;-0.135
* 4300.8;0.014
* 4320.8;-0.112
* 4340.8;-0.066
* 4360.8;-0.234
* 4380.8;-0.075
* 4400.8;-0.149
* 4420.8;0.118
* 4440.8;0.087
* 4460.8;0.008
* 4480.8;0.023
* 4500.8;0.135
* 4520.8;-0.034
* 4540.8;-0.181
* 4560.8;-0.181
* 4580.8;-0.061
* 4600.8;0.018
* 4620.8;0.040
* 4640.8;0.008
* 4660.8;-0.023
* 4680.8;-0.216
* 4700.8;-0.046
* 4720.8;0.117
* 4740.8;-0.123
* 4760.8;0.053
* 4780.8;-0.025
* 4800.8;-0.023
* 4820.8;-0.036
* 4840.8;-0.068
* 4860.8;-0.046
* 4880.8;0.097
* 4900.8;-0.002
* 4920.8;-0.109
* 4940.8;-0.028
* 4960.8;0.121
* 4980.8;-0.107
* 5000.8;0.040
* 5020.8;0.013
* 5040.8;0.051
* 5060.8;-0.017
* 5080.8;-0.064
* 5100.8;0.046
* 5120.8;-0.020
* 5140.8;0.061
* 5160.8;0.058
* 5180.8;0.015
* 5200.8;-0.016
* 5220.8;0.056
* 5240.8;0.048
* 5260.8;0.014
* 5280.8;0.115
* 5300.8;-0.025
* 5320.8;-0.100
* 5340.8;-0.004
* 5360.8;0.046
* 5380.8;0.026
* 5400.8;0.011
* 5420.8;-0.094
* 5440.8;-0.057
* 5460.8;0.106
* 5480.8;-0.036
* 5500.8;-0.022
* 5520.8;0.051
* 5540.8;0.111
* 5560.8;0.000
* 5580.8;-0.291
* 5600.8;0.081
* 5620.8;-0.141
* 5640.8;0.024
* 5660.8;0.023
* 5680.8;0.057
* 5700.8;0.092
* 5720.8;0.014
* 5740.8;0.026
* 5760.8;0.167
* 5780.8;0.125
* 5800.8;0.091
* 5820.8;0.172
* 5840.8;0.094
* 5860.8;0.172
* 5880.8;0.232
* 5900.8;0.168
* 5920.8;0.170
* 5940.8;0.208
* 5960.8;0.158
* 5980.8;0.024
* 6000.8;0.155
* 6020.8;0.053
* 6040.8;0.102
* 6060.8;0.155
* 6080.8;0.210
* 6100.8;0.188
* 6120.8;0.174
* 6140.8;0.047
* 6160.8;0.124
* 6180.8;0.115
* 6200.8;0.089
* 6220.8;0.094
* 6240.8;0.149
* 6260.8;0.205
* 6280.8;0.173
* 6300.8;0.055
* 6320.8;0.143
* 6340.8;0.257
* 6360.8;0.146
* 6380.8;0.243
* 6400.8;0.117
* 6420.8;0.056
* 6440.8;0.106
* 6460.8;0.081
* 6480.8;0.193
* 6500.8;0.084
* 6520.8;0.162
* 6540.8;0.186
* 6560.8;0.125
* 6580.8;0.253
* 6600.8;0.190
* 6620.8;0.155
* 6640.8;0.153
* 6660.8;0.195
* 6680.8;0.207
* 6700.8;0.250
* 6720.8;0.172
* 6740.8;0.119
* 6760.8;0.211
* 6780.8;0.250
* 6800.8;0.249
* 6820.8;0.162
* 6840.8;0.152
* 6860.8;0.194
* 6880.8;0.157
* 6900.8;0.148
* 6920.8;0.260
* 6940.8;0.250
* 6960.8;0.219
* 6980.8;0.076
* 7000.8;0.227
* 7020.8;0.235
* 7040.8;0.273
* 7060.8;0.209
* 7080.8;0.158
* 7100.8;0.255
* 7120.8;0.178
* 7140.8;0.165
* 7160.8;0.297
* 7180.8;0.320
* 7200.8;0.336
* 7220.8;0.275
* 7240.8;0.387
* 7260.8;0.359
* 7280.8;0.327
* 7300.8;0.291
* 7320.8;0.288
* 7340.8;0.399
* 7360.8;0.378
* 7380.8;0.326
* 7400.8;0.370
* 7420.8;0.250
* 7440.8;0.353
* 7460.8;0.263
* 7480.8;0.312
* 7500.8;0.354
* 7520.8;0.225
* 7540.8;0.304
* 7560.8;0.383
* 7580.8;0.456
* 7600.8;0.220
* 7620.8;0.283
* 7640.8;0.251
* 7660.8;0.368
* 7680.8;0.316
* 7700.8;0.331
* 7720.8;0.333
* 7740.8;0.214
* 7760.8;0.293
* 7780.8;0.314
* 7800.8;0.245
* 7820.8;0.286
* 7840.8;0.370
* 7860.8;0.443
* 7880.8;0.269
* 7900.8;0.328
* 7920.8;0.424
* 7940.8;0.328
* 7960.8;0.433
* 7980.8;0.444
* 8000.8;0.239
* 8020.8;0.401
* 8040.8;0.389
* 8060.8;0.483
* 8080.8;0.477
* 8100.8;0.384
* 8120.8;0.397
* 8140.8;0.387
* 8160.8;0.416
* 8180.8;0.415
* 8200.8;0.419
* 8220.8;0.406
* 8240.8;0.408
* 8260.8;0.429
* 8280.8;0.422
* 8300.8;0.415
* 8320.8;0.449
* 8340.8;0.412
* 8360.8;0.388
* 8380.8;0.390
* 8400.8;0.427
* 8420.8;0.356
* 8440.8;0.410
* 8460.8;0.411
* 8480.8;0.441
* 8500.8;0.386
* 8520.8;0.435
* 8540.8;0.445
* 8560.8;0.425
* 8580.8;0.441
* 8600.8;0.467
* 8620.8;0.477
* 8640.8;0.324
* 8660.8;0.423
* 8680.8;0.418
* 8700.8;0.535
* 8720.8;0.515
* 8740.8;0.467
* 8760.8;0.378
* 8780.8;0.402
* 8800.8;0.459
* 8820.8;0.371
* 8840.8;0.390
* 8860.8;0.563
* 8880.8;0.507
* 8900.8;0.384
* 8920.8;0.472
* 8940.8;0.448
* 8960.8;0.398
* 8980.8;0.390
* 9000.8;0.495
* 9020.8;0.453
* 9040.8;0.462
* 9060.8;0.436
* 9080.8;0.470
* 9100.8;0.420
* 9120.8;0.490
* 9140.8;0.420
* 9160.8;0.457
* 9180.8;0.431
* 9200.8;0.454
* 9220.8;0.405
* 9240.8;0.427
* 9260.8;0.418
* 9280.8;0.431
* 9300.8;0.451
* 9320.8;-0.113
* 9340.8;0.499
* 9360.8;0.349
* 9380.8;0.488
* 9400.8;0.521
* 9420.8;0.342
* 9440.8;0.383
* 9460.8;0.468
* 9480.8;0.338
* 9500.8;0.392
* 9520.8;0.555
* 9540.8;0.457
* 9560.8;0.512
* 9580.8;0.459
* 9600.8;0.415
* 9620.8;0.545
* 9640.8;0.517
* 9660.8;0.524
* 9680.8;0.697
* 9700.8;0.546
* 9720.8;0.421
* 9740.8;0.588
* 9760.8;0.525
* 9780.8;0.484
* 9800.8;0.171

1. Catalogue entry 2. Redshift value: 0.797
